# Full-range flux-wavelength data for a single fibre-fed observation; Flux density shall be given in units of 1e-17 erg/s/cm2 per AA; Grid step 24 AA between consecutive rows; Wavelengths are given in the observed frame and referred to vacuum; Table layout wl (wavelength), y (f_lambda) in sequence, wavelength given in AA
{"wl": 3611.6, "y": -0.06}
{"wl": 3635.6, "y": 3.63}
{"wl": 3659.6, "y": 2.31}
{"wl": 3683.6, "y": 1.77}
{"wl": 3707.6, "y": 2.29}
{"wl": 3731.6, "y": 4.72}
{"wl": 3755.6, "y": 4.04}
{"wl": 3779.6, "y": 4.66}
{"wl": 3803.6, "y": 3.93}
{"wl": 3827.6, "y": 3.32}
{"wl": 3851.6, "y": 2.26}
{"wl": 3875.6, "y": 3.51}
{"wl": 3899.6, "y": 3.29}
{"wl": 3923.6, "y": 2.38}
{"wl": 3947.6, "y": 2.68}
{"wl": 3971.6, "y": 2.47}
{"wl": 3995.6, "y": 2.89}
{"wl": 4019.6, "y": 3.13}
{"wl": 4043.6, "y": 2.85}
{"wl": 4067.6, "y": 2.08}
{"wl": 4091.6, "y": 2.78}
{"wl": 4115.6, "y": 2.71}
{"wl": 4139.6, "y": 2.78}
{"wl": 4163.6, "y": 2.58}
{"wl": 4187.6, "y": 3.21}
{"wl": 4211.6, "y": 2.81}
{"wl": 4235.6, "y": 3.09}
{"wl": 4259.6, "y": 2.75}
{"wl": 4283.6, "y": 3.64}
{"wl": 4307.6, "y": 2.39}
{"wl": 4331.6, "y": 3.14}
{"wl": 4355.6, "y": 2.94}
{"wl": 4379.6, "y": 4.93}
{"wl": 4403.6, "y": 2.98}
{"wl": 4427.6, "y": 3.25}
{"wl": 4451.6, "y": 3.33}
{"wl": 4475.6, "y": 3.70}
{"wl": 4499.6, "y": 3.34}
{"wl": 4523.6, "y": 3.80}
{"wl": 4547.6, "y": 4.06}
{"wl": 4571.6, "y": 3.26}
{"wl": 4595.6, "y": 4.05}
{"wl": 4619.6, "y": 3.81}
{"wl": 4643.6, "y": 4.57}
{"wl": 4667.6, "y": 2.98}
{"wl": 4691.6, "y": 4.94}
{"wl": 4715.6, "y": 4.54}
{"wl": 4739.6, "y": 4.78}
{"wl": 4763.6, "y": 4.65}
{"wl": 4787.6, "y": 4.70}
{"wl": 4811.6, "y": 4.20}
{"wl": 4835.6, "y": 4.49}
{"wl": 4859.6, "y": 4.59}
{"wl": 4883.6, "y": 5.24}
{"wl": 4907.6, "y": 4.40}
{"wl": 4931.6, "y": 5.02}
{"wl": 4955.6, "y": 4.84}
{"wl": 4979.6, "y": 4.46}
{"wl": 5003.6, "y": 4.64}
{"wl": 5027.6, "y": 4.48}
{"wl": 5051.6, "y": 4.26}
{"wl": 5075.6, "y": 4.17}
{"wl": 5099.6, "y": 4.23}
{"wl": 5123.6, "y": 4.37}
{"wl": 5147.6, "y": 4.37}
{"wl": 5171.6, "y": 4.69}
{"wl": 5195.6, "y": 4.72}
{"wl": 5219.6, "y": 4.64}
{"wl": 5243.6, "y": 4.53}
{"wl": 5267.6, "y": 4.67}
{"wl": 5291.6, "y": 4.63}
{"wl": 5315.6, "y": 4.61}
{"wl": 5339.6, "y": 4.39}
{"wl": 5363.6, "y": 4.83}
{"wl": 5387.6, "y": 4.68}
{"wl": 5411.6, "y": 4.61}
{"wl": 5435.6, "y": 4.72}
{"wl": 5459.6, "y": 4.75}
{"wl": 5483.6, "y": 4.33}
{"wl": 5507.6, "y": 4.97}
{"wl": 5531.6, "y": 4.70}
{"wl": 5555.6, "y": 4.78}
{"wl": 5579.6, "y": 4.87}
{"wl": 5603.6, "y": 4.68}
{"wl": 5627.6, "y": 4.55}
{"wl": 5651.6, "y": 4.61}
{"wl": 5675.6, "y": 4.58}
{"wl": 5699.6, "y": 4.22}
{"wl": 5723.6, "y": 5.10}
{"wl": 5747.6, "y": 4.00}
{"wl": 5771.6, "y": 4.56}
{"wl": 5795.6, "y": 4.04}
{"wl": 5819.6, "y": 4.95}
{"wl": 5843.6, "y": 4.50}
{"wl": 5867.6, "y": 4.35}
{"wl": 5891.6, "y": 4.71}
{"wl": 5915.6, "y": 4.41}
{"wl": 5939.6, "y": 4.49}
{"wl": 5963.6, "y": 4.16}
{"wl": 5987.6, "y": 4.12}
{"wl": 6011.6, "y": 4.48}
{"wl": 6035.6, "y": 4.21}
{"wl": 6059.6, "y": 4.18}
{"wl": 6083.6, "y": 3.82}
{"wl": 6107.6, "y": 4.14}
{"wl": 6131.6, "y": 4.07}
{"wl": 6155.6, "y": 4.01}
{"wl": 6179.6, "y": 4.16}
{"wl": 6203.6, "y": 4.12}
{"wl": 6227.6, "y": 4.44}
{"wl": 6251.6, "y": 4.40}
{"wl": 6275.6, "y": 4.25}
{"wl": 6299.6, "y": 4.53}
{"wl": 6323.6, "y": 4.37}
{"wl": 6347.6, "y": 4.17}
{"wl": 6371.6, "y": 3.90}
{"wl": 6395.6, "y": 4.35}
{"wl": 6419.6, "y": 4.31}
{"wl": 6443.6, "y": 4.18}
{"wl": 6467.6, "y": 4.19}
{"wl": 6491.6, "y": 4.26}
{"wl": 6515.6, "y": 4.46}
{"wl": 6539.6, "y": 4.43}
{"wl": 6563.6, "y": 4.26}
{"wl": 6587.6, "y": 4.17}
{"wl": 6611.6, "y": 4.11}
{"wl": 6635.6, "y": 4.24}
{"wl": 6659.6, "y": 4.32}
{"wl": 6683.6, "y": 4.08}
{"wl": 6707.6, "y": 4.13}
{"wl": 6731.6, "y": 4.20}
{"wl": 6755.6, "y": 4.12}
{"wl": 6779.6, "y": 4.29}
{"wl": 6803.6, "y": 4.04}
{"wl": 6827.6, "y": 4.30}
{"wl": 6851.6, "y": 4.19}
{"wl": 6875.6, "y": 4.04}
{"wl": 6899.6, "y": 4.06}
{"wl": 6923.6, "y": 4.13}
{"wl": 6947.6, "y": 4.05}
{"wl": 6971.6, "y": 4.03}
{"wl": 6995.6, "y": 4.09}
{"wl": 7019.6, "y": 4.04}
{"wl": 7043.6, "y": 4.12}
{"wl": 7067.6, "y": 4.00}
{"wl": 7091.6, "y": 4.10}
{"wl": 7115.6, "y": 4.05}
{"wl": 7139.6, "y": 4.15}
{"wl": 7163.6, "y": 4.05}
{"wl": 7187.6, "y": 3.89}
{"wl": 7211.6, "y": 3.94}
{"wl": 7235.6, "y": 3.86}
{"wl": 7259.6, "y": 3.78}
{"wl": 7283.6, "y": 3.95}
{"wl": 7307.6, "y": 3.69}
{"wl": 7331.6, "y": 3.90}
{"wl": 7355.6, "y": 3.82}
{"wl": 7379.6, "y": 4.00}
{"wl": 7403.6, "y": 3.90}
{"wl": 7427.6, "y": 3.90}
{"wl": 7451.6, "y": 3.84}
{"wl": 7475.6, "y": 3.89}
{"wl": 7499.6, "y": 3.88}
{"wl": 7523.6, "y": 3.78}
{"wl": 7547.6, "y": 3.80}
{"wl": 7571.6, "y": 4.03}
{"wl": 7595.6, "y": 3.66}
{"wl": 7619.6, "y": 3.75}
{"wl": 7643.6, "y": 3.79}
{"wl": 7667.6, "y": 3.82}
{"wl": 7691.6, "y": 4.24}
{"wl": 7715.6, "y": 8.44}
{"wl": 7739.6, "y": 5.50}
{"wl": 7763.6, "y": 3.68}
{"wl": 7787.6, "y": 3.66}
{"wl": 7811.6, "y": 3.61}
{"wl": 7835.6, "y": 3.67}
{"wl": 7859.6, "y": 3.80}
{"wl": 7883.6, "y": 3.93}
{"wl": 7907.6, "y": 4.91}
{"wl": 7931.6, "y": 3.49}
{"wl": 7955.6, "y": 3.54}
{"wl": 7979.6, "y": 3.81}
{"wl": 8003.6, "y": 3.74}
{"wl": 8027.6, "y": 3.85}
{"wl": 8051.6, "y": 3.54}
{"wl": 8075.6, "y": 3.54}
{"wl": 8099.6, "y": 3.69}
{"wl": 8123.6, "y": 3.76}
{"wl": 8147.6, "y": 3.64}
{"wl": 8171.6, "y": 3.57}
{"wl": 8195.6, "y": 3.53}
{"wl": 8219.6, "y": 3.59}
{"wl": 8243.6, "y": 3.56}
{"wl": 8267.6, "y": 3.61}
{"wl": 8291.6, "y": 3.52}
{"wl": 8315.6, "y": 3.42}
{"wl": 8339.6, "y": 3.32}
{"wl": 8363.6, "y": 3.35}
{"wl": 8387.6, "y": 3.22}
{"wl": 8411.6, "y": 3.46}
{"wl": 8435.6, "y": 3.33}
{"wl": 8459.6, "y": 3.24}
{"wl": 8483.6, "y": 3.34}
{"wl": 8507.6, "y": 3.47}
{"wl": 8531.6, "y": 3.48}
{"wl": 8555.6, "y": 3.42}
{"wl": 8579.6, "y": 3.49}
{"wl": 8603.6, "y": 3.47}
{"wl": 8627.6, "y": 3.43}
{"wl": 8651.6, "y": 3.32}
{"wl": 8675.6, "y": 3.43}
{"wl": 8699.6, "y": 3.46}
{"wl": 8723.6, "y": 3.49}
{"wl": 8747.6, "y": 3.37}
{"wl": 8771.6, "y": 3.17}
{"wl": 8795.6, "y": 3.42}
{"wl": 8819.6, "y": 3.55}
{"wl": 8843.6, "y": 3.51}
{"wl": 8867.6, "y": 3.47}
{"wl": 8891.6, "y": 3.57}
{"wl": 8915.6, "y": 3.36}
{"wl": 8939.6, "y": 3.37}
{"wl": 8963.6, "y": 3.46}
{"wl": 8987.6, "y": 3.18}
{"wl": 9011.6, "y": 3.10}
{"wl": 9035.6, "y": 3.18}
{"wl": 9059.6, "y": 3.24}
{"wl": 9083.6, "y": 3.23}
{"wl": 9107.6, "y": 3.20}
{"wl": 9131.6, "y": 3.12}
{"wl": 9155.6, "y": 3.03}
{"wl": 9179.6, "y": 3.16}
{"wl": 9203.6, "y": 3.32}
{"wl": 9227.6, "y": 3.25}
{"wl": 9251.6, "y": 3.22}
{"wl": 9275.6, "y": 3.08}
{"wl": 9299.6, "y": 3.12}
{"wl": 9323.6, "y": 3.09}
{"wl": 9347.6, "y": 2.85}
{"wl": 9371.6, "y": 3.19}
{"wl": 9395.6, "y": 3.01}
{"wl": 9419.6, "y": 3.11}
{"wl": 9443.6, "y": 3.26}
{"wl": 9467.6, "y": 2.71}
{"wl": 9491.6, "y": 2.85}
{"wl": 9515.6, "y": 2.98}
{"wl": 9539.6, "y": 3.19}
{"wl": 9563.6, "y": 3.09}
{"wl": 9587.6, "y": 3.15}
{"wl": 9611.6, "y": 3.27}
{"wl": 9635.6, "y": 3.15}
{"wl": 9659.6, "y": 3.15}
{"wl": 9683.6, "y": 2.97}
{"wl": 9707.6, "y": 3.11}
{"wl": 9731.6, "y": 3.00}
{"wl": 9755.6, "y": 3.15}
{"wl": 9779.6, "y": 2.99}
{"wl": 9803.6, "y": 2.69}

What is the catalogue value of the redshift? 0.175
